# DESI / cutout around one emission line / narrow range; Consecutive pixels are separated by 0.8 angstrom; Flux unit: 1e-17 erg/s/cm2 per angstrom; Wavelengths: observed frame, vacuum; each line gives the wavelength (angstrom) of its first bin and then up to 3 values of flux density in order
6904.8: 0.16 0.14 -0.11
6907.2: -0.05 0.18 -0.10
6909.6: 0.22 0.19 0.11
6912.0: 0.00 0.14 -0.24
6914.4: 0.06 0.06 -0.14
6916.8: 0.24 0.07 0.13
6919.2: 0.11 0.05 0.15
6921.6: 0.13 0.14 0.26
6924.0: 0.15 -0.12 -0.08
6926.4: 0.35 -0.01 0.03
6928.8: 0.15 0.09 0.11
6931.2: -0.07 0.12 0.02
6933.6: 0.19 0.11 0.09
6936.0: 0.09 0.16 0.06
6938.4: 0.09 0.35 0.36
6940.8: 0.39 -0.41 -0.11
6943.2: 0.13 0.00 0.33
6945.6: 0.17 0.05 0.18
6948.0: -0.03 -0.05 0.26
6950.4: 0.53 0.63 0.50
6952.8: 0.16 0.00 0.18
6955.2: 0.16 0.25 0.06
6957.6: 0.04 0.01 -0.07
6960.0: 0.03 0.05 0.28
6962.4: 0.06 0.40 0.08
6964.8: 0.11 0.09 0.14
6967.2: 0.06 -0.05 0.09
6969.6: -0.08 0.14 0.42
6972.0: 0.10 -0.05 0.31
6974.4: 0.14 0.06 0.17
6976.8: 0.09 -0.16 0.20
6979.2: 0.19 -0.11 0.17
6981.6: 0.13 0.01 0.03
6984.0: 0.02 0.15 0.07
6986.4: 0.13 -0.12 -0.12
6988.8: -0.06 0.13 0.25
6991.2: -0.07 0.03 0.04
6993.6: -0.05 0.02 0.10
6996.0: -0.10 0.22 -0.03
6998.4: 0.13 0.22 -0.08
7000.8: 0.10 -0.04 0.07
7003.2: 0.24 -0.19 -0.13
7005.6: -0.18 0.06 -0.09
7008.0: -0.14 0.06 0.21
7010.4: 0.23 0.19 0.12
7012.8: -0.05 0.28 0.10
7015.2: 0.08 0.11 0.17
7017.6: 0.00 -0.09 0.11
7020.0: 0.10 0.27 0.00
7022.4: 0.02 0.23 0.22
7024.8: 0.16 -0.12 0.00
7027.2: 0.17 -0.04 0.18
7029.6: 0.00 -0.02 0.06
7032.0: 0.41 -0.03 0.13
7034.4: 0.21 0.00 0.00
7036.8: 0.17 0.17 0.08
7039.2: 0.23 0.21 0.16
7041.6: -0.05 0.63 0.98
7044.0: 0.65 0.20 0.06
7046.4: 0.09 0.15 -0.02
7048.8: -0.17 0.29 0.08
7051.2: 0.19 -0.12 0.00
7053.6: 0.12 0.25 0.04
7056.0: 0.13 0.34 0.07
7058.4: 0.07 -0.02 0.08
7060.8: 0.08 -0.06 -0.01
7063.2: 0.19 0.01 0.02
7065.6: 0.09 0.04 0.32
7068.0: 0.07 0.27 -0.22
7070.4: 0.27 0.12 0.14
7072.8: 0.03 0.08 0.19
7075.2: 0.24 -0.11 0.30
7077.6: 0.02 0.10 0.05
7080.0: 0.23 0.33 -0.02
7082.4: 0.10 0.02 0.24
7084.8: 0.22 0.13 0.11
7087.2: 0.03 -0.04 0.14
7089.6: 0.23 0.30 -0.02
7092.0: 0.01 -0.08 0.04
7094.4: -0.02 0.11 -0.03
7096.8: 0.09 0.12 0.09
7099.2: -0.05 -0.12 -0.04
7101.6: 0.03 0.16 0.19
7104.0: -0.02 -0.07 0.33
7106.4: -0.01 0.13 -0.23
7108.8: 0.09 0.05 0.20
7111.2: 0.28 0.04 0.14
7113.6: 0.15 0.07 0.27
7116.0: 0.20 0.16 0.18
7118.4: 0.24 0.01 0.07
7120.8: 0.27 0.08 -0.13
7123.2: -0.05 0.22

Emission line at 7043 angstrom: H-alpha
